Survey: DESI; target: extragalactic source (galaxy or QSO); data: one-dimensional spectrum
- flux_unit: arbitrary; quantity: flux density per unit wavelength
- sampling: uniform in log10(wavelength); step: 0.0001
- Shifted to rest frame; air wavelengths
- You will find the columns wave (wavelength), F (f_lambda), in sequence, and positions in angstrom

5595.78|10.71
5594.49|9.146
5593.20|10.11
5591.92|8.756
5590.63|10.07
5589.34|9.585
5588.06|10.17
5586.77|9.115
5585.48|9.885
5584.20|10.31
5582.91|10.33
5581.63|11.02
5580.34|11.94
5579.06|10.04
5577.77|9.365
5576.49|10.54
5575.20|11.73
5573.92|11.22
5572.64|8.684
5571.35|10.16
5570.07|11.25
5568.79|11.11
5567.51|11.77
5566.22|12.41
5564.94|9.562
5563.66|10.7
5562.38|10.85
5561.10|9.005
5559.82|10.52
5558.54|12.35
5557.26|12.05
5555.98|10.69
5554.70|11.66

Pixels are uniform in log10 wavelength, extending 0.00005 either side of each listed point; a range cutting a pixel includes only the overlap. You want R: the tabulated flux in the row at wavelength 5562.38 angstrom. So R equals 10.85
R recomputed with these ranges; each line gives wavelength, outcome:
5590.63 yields 10.07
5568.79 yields 11.11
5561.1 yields 9.005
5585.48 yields 9.885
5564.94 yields 9.562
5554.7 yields 11.66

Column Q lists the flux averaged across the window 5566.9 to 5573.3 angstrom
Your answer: 10.6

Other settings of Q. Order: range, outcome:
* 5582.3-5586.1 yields 10.2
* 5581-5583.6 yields 10.7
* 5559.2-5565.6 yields 10.1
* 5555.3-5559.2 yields 11.7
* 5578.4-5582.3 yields 11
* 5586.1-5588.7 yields 9.63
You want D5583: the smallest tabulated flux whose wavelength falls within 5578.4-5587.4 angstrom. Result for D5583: 9.115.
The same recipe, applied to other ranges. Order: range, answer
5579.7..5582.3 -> 11.02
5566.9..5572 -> 10.16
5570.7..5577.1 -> 8.684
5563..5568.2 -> 9.562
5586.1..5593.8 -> 8.756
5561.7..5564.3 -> 10.7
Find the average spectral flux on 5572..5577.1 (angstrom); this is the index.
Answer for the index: 10.5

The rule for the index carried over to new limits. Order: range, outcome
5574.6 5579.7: 10.4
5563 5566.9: 10.9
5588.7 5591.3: 9.81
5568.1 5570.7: 11.2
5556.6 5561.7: 11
